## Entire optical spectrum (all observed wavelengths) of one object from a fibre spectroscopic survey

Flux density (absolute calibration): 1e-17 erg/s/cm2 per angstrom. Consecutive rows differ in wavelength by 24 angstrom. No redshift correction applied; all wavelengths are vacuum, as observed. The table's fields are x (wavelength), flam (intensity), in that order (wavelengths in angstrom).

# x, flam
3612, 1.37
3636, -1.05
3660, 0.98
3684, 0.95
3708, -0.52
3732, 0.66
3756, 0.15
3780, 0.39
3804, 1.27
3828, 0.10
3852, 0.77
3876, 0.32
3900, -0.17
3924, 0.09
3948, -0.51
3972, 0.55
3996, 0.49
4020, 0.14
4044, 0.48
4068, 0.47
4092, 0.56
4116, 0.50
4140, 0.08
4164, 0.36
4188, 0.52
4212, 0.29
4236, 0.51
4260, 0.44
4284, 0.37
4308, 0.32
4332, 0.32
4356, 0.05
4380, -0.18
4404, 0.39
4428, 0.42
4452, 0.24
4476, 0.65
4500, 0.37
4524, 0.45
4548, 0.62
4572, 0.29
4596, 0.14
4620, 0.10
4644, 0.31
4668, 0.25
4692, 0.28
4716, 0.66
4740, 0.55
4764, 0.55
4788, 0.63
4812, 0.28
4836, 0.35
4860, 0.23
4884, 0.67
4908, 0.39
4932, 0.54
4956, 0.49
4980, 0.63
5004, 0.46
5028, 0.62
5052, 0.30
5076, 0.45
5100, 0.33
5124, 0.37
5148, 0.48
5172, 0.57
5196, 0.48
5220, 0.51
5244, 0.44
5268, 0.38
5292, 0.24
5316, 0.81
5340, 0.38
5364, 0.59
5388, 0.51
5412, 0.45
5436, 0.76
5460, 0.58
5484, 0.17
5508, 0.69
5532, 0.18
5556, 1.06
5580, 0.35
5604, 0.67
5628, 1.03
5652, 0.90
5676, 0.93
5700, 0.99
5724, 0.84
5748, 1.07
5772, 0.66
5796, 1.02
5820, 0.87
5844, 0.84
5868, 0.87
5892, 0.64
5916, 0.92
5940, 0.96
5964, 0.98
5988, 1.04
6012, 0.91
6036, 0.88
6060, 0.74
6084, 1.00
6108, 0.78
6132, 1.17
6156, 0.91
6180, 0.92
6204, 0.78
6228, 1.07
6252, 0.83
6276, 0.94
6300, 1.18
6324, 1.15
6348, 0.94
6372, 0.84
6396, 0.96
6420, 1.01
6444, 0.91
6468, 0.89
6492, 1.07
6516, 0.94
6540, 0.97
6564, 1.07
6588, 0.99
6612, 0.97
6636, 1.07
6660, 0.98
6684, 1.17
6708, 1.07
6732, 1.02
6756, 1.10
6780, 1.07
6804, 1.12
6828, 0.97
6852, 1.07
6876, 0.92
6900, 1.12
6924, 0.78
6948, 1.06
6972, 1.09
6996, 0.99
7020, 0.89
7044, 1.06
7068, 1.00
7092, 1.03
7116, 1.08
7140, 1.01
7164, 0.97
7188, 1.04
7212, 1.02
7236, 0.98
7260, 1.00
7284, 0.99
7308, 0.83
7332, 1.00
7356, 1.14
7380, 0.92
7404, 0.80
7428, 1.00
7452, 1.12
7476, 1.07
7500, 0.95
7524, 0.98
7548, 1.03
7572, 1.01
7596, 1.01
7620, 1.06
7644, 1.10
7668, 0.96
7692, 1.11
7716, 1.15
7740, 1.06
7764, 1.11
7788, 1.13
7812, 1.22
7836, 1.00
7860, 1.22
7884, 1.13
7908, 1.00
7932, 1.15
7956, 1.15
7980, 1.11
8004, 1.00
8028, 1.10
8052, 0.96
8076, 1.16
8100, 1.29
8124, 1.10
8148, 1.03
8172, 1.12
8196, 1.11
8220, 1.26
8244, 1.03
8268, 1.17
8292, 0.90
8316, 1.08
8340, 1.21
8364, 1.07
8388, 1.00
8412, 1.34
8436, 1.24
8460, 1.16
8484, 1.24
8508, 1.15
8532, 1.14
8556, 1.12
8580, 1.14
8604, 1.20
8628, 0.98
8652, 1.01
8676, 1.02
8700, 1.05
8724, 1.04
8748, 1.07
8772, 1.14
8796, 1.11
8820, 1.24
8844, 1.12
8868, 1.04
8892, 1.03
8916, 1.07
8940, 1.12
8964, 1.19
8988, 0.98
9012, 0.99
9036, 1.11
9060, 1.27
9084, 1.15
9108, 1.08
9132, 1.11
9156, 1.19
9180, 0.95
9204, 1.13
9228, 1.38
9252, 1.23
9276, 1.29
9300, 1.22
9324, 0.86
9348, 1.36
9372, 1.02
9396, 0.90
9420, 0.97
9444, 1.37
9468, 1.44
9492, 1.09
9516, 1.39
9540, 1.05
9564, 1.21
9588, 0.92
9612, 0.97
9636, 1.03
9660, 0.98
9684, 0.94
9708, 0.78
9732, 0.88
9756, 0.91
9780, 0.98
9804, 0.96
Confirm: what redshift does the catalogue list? 0.41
